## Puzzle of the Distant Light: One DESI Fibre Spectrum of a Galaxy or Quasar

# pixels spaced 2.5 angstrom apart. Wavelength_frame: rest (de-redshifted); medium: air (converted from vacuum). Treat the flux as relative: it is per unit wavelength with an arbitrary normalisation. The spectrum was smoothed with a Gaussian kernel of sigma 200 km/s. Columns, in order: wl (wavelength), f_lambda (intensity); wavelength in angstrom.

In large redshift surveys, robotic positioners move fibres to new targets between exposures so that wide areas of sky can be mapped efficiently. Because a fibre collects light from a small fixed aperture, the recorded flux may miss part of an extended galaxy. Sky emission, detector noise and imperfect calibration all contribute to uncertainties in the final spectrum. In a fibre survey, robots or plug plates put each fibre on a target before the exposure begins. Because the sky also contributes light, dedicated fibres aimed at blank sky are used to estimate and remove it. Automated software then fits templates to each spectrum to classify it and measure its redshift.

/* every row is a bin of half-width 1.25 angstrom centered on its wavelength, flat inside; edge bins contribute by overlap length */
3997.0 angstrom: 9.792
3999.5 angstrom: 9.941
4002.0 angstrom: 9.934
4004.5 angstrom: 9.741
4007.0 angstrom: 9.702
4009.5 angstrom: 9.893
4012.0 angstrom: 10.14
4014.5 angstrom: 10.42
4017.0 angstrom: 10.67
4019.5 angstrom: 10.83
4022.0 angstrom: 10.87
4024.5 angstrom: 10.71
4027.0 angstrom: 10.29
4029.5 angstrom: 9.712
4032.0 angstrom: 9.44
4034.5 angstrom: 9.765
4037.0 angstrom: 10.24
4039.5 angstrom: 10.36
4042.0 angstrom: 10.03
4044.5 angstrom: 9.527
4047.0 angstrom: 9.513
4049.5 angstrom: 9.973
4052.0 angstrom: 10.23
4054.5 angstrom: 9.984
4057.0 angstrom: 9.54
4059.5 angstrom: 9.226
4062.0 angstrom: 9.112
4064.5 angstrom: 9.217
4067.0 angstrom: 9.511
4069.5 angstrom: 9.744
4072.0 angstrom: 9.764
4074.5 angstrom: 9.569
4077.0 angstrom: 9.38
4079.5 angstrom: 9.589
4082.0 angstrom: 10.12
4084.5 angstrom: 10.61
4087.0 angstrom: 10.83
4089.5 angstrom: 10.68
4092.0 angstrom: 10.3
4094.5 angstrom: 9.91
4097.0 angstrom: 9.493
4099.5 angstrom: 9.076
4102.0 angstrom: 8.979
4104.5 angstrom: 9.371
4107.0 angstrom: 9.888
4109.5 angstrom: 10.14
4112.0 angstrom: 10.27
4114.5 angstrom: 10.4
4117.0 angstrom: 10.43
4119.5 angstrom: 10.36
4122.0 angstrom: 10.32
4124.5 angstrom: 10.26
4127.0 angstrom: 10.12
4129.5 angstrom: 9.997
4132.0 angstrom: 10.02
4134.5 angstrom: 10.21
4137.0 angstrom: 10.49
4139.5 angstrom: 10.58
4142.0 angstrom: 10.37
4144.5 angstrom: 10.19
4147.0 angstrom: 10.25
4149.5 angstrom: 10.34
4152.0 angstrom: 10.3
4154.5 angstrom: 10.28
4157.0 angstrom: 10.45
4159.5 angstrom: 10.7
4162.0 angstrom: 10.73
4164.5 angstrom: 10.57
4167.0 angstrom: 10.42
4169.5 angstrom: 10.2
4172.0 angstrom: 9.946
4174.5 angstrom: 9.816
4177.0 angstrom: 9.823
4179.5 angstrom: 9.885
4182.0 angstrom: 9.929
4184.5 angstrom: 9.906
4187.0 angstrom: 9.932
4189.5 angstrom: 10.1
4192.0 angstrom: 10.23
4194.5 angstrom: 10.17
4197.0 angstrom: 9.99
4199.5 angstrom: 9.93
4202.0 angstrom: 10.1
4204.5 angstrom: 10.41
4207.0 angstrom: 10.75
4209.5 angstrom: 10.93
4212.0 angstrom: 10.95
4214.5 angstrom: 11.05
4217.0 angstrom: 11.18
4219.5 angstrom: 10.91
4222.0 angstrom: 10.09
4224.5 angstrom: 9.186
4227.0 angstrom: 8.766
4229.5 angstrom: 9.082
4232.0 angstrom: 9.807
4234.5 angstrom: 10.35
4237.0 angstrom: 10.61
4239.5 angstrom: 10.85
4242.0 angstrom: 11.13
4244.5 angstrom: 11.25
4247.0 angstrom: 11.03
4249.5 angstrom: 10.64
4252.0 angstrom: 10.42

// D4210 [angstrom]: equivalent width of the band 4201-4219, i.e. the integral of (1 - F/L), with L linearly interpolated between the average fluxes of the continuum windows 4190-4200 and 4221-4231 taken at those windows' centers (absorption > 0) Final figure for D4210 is -2.0 angstrom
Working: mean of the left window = 10.1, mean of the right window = 9.27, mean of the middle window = 10.8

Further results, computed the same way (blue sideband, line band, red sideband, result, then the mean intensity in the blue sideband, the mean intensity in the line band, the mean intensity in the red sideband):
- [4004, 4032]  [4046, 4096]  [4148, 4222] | 2.1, 10.2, 9.84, 10.3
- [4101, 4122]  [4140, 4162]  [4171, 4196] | -0.9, 10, 10.4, 9.97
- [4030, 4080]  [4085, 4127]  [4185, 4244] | -0.7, 9.69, 10.1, 10.3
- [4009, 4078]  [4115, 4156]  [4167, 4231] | -1.0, 9.92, 10.3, 10.1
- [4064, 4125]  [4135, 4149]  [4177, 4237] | -0.5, 9.93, 10.4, 10.2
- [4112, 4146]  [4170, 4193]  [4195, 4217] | 1.1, 10.3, 9.96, 10.5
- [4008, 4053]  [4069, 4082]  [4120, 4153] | 0.7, 10.1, 9.65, 10.3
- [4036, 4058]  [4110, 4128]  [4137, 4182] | -0.3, 9.93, 10.3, 10.3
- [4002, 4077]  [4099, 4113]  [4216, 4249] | 0.6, 9.91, 9.64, 10.3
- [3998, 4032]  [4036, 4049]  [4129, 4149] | 0.4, 10.2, 9.93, 10.3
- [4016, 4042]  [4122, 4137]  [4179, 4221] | 0.2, 10.3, 10.2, 10.4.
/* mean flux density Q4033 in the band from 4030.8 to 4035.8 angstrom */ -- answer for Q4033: 9.61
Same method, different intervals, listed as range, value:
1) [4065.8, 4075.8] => 9.65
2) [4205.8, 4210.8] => 10.8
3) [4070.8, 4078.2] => 9.57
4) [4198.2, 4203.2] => 10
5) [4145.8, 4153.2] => 10.3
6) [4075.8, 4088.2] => 10.1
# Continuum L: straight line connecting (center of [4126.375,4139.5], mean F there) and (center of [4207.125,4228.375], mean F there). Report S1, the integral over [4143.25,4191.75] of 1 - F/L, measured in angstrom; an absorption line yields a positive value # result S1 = 0.4 angstrom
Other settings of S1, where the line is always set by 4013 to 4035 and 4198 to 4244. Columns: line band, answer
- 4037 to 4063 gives 1.4 angstrom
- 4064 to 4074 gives 0.7 angstrom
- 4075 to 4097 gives 0.4 angstrom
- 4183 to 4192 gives 0.3 angstrom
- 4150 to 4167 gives -0.2 angstrom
